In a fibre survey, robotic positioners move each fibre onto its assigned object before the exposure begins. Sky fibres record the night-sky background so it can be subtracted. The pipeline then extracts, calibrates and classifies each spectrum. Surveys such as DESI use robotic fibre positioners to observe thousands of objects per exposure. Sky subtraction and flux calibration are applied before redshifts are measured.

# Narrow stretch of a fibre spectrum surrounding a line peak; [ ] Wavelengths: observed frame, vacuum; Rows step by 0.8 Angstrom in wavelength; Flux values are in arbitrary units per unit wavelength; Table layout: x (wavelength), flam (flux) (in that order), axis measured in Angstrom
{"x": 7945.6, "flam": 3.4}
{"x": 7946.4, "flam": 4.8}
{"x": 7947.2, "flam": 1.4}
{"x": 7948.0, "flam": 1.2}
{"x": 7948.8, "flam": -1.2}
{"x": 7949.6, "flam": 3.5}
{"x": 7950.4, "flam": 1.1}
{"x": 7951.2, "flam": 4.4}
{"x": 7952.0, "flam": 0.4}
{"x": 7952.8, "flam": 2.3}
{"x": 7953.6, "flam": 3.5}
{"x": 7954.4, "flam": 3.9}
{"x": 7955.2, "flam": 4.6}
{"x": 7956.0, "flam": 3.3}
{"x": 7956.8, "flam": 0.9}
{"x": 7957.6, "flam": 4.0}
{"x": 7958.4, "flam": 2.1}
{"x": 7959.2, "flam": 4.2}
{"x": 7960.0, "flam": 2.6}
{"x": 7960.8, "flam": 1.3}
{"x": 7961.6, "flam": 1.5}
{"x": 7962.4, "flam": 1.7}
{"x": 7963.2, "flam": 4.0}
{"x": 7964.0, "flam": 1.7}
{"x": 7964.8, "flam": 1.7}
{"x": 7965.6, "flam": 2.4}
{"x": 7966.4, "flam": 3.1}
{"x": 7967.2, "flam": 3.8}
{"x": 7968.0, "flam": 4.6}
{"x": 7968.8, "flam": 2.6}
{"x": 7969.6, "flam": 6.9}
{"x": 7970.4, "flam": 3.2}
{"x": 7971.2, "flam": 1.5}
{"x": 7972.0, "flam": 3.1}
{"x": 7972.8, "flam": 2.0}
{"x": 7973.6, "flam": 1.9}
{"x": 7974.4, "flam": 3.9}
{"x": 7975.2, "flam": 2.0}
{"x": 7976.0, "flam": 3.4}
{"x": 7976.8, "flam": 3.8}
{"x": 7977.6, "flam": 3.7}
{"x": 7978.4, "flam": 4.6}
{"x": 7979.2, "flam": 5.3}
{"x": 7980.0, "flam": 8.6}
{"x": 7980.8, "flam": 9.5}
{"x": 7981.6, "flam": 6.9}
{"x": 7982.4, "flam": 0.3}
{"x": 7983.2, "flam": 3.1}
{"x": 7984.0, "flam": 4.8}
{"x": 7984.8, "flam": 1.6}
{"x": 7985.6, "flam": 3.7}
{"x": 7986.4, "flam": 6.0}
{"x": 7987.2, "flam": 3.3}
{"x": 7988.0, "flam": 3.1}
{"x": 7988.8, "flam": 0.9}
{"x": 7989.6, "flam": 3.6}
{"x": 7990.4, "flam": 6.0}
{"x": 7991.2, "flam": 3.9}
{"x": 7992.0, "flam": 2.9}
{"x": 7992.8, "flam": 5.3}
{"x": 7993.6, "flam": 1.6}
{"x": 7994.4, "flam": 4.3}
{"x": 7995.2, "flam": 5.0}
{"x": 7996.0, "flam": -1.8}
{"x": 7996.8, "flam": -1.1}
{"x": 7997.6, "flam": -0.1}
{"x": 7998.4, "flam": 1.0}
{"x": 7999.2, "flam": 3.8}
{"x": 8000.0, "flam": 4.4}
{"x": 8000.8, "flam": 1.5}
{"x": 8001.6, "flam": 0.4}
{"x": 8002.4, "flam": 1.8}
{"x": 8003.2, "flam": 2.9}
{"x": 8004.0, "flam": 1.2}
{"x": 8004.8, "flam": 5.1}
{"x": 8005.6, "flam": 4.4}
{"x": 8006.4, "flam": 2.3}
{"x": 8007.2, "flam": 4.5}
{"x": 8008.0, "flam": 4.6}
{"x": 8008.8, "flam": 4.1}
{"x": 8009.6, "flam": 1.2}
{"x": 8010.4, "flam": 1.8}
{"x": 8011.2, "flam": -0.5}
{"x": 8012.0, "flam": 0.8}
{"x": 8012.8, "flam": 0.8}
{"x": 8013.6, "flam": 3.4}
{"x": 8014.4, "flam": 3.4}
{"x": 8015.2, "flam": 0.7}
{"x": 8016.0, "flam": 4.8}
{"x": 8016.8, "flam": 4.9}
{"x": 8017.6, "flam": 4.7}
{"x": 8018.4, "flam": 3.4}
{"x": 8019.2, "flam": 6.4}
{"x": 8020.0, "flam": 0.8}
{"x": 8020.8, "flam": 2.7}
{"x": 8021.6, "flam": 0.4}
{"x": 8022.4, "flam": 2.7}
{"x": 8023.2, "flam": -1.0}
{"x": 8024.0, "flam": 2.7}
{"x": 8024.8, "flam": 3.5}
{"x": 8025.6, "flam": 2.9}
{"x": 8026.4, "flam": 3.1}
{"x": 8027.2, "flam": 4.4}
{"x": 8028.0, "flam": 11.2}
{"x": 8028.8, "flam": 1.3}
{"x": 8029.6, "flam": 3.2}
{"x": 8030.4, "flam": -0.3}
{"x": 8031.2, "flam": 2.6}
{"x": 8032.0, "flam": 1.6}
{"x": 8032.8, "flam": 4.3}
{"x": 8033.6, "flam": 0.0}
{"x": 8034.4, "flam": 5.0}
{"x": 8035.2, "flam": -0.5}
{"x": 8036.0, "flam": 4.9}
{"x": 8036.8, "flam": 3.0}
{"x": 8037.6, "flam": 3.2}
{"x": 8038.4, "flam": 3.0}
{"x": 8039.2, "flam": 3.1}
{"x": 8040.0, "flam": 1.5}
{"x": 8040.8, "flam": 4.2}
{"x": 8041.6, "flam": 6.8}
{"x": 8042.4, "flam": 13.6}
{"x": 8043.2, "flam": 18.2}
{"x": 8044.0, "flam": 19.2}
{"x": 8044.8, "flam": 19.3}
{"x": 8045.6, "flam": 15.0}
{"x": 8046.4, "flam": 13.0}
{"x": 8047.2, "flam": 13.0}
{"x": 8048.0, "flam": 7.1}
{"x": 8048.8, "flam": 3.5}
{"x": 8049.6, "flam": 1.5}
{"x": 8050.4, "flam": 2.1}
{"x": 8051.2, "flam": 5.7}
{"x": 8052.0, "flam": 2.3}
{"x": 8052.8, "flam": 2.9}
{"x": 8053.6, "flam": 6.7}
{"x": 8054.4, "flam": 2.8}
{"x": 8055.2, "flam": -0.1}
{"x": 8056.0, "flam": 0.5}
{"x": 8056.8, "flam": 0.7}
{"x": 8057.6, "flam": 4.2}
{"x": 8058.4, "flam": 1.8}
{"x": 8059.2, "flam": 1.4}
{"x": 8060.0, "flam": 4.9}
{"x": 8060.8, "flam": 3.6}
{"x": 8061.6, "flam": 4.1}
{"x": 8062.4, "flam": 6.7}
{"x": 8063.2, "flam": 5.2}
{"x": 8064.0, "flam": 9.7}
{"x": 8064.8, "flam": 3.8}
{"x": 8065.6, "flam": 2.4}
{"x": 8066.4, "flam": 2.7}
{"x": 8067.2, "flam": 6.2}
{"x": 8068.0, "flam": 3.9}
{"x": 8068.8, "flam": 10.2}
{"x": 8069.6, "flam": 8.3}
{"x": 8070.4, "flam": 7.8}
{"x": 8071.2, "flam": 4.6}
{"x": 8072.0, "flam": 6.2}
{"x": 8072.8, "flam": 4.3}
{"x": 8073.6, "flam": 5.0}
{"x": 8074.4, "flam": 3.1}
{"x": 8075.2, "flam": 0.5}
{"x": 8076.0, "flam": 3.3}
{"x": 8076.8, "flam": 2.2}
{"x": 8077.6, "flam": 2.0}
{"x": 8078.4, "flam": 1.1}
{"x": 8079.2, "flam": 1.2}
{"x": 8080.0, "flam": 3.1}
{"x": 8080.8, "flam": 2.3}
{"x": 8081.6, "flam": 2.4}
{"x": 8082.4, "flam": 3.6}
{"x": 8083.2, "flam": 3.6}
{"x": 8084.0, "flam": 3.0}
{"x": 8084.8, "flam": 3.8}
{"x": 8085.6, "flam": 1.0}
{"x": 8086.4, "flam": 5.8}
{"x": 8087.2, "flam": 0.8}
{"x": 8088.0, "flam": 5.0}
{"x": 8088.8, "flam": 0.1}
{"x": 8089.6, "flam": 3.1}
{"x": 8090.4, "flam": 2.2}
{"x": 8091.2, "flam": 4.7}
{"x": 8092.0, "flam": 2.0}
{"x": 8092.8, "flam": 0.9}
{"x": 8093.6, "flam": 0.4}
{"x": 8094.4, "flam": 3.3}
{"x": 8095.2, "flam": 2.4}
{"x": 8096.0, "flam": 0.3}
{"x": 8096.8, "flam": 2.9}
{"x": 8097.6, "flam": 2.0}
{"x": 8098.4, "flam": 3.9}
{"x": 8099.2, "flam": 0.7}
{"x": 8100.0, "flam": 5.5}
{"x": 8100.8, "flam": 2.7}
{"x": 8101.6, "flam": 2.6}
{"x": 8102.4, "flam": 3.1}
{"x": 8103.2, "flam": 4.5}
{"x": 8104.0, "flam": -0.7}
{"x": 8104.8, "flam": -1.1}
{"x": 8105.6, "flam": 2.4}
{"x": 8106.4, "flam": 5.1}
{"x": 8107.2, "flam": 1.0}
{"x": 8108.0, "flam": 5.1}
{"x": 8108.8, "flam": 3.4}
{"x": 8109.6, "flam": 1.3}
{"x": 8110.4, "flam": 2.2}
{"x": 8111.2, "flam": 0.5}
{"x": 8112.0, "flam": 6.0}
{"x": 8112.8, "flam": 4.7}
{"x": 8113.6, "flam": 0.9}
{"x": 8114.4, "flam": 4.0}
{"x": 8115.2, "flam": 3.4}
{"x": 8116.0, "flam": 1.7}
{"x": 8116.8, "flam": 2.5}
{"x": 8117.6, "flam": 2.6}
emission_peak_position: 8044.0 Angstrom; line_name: H-alpha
